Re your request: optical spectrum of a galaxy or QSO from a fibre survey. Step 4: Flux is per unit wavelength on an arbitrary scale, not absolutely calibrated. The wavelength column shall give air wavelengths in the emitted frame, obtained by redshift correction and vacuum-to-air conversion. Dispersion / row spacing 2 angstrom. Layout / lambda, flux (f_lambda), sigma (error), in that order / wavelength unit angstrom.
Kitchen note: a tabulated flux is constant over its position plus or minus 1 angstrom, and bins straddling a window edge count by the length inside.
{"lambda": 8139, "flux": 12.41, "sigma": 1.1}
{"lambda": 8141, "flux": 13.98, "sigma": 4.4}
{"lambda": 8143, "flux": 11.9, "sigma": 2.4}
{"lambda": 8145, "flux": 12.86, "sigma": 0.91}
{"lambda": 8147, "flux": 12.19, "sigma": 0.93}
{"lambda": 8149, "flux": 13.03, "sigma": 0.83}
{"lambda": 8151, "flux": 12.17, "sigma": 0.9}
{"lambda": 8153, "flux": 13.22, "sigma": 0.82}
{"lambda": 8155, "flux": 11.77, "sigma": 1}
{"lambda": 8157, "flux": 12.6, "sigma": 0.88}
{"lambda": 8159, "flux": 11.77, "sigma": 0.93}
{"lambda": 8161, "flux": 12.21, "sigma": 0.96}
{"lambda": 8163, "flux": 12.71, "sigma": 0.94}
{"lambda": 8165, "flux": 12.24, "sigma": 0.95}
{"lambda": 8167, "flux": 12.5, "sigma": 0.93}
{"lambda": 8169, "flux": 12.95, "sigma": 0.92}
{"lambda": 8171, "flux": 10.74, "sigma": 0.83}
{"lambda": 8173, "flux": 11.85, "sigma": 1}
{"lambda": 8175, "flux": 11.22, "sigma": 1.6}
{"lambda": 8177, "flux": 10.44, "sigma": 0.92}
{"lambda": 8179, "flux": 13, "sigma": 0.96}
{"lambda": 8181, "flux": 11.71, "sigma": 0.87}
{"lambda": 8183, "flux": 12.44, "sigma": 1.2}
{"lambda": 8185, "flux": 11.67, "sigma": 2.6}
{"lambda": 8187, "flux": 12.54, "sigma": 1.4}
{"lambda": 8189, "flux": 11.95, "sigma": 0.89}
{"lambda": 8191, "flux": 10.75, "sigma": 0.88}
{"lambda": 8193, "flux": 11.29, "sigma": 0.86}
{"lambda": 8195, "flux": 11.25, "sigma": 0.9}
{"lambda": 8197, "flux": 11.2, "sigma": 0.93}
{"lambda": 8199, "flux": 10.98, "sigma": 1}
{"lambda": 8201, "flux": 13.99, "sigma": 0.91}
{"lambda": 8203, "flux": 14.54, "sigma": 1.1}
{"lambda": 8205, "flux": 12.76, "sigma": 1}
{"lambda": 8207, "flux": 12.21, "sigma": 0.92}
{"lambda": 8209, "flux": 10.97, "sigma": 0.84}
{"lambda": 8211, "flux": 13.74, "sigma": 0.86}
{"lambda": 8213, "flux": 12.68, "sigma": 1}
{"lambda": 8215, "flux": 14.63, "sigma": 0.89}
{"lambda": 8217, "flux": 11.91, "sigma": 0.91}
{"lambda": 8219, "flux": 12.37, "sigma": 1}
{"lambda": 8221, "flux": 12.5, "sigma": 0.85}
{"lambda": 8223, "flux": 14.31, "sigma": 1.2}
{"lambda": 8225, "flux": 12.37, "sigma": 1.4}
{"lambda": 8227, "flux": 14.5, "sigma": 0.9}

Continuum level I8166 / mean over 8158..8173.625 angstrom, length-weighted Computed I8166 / 12.1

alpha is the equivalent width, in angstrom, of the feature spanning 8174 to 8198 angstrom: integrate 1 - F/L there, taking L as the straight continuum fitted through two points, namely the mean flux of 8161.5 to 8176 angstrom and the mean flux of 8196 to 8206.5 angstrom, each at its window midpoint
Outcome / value 1.5 angstrom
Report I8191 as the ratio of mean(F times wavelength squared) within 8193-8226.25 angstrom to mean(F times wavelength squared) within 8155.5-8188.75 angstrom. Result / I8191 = 1.1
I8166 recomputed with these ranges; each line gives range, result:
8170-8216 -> 12.1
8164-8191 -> 11.9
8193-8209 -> 12.3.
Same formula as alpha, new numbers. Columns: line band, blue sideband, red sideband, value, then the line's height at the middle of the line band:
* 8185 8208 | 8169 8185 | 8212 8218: 0.6 angstrom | 12.4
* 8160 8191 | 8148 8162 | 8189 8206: 0.7 angstrom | 12.2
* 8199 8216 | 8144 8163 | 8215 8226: -0.4 angstrom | 12.8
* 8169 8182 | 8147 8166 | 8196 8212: 0.9 angstrom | 12.5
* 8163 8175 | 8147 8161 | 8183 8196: 0.0 angstrom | 12.1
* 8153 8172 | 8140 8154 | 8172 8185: 0.1 angstrom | 12.3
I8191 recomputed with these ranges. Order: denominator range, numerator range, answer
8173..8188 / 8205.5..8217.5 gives 1.08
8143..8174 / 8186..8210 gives 0.99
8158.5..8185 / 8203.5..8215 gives 1.07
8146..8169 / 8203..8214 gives 1.03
